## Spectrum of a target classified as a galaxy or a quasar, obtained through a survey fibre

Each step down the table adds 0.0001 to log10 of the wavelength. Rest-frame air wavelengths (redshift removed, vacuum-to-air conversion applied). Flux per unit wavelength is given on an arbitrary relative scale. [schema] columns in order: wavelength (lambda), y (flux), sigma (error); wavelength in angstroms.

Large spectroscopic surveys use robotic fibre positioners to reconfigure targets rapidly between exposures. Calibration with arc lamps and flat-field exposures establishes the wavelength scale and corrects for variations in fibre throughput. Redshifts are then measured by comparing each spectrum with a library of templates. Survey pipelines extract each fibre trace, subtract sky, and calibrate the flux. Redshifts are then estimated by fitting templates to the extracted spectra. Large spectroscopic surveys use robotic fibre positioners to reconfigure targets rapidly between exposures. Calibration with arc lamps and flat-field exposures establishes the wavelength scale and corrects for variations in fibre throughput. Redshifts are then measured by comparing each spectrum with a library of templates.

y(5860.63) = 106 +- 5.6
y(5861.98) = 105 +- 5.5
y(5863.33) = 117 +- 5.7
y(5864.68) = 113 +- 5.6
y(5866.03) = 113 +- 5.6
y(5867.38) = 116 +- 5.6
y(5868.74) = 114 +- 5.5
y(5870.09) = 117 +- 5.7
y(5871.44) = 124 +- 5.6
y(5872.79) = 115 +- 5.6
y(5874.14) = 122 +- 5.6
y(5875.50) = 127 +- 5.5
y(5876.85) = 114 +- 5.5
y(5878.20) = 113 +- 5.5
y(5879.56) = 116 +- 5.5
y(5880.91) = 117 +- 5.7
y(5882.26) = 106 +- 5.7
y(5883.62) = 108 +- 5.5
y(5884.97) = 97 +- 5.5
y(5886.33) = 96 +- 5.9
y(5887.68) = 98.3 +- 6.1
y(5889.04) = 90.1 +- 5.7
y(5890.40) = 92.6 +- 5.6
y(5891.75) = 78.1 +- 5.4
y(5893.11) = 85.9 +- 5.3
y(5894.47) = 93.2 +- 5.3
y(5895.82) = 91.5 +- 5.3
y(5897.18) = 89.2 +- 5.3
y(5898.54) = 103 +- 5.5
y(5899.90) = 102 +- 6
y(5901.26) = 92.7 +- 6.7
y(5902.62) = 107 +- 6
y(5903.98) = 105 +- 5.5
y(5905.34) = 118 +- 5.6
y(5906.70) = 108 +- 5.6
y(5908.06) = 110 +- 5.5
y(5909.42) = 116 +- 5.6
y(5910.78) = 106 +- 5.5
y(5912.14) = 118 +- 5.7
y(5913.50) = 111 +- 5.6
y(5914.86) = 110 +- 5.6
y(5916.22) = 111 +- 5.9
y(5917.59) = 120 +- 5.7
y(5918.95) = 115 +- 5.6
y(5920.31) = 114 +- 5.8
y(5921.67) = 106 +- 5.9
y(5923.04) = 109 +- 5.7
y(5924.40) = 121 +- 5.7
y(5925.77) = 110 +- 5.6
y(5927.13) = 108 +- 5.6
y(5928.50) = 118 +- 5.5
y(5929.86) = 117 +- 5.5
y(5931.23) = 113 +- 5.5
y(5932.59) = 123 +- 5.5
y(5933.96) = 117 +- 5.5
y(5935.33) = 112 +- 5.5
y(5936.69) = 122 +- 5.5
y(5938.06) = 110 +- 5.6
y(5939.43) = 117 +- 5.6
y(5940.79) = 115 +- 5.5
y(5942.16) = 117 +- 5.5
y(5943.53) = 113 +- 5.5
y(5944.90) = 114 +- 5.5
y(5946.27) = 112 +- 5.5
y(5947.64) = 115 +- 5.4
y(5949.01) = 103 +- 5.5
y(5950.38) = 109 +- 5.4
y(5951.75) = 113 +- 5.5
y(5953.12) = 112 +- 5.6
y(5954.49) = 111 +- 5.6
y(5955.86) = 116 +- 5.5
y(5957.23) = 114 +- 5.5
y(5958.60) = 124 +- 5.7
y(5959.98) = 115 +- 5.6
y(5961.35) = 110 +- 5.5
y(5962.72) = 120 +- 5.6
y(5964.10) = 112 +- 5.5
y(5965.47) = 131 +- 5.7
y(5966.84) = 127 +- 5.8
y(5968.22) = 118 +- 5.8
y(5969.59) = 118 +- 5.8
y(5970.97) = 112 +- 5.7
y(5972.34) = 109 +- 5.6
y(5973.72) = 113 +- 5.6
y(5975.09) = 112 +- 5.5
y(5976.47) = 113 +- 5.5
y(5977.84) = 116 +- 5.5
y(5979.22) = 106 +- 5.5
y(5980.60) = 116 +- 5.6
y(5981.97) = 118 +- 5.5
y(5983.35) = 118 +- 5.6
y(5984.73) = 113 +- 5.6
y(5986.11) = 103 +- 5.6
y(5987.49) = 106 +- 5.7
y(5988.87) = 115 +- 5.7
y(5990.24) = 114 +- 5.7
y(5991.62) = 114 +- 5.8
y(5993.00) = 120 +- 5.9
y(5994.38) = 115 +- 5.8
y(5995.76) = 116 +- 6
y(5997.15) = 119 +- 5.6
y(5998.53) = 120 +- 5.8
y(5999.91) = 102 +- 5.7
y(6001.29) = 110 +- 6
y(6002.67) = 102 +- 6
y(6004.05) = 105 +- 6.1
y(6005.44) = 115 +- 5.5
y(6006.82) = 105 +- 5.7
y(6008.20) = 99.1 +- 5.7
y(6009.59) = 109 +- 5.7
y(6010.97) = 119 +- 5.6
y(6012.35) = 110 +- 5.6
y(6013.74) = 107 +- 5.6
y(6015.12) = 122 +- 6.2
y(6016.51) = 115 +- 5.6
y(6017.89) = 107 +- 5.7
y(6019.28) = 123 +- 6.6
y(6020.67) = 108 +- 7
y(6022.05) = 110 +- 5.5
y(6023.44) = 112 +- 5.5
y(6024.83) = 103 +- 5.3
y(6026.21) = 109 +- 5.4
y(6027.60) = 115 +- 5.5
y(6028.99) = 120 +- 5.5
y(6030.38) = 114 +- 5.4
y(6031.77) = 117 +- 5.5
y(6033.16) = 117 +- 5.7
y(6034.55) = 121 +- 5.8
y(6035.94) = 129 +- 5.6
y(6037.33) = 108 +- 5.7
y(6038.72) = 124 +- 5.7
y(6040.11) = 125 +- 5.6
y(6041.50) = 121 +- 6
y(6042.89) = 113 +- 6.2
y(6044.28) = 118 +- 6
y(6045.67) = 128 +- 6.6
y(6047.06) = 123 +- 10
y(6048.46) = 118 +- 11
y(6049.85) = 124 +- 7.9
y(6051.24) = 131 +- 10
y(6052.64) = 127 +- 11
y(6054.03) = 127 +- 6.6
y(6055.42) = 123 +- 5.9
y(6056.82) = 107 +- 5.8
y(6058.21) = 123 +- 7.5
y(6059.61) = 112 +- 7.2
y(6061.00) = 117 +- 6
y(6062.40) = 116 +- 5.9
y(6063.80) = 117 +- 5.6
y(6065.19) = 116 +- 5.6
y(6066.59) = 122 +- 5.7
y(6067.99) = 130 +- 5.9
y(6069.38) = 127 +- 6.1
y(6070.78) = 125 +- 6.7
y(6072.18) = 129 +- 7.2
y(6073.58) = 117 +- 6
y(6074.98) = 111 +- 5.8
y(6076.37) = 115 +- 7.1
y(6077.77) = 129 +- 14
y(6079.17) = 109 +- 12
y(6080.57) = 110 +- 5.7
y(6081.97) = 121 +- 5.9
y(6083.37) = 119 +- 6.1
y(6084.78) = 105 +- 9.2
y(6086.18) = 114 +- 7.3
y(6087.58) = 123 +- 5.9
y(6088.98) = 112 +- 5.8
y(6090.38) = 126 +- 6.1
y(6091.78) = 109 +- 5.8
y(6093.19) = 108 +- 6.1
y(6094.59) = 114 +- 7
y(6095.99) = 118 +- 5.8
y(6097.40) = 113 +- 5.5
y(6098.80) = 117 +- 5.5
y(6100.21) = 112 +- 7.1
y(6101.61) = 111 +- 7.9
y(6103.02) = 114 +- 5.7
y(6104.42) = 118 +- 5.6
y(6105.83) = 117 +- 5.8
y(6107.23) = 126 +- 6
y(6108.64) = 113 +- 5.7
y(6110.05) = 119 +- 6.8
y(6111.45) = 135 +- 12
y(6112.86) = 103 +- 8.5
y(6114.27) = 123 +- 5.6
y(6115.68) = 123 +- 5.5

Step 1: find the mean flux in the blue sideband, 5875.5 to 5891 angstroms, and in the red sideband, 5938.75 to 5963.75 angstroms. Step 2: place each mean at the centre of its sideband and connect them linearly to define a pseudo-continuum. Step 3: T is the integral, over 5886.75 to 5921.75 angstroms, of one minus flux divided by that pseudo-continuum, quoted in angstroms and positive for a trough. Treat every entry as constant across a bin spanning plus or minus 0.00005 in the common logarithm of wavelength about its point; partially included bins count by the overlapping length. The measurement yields 1.5 angstroms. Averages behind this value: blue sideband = 105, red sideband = 114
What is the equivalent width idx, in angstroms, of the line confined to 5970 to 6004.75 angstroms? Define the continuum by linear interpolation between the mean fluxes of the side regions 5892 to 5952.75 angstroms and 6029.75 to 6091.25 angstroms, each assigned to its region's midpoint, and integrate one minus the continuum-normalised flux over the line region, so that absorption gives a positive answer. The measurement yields 0.6 angstroms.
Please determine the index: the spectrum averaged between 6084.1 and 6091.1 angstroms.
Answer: 116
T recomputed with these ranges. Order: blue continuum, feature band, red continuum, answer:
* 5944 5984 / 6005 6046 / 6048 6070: 1.5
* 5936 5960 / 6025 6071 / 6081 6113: -1.8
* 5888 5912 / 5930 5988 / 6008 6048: -4.1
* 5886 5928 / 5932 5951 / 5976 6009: -1.2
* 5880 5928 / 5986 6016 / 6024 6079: 0.8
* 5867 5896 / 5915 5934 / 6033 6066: -0.8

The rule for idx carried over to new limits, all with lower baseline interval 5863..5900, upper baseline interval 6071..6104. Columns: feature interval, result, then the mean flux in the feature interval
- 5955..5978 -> -1.4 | 116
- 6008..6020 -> -0.1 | 113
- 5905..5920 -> -0.8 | 113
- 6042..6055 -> -1.1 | 123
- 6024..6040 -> -0.5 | 116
